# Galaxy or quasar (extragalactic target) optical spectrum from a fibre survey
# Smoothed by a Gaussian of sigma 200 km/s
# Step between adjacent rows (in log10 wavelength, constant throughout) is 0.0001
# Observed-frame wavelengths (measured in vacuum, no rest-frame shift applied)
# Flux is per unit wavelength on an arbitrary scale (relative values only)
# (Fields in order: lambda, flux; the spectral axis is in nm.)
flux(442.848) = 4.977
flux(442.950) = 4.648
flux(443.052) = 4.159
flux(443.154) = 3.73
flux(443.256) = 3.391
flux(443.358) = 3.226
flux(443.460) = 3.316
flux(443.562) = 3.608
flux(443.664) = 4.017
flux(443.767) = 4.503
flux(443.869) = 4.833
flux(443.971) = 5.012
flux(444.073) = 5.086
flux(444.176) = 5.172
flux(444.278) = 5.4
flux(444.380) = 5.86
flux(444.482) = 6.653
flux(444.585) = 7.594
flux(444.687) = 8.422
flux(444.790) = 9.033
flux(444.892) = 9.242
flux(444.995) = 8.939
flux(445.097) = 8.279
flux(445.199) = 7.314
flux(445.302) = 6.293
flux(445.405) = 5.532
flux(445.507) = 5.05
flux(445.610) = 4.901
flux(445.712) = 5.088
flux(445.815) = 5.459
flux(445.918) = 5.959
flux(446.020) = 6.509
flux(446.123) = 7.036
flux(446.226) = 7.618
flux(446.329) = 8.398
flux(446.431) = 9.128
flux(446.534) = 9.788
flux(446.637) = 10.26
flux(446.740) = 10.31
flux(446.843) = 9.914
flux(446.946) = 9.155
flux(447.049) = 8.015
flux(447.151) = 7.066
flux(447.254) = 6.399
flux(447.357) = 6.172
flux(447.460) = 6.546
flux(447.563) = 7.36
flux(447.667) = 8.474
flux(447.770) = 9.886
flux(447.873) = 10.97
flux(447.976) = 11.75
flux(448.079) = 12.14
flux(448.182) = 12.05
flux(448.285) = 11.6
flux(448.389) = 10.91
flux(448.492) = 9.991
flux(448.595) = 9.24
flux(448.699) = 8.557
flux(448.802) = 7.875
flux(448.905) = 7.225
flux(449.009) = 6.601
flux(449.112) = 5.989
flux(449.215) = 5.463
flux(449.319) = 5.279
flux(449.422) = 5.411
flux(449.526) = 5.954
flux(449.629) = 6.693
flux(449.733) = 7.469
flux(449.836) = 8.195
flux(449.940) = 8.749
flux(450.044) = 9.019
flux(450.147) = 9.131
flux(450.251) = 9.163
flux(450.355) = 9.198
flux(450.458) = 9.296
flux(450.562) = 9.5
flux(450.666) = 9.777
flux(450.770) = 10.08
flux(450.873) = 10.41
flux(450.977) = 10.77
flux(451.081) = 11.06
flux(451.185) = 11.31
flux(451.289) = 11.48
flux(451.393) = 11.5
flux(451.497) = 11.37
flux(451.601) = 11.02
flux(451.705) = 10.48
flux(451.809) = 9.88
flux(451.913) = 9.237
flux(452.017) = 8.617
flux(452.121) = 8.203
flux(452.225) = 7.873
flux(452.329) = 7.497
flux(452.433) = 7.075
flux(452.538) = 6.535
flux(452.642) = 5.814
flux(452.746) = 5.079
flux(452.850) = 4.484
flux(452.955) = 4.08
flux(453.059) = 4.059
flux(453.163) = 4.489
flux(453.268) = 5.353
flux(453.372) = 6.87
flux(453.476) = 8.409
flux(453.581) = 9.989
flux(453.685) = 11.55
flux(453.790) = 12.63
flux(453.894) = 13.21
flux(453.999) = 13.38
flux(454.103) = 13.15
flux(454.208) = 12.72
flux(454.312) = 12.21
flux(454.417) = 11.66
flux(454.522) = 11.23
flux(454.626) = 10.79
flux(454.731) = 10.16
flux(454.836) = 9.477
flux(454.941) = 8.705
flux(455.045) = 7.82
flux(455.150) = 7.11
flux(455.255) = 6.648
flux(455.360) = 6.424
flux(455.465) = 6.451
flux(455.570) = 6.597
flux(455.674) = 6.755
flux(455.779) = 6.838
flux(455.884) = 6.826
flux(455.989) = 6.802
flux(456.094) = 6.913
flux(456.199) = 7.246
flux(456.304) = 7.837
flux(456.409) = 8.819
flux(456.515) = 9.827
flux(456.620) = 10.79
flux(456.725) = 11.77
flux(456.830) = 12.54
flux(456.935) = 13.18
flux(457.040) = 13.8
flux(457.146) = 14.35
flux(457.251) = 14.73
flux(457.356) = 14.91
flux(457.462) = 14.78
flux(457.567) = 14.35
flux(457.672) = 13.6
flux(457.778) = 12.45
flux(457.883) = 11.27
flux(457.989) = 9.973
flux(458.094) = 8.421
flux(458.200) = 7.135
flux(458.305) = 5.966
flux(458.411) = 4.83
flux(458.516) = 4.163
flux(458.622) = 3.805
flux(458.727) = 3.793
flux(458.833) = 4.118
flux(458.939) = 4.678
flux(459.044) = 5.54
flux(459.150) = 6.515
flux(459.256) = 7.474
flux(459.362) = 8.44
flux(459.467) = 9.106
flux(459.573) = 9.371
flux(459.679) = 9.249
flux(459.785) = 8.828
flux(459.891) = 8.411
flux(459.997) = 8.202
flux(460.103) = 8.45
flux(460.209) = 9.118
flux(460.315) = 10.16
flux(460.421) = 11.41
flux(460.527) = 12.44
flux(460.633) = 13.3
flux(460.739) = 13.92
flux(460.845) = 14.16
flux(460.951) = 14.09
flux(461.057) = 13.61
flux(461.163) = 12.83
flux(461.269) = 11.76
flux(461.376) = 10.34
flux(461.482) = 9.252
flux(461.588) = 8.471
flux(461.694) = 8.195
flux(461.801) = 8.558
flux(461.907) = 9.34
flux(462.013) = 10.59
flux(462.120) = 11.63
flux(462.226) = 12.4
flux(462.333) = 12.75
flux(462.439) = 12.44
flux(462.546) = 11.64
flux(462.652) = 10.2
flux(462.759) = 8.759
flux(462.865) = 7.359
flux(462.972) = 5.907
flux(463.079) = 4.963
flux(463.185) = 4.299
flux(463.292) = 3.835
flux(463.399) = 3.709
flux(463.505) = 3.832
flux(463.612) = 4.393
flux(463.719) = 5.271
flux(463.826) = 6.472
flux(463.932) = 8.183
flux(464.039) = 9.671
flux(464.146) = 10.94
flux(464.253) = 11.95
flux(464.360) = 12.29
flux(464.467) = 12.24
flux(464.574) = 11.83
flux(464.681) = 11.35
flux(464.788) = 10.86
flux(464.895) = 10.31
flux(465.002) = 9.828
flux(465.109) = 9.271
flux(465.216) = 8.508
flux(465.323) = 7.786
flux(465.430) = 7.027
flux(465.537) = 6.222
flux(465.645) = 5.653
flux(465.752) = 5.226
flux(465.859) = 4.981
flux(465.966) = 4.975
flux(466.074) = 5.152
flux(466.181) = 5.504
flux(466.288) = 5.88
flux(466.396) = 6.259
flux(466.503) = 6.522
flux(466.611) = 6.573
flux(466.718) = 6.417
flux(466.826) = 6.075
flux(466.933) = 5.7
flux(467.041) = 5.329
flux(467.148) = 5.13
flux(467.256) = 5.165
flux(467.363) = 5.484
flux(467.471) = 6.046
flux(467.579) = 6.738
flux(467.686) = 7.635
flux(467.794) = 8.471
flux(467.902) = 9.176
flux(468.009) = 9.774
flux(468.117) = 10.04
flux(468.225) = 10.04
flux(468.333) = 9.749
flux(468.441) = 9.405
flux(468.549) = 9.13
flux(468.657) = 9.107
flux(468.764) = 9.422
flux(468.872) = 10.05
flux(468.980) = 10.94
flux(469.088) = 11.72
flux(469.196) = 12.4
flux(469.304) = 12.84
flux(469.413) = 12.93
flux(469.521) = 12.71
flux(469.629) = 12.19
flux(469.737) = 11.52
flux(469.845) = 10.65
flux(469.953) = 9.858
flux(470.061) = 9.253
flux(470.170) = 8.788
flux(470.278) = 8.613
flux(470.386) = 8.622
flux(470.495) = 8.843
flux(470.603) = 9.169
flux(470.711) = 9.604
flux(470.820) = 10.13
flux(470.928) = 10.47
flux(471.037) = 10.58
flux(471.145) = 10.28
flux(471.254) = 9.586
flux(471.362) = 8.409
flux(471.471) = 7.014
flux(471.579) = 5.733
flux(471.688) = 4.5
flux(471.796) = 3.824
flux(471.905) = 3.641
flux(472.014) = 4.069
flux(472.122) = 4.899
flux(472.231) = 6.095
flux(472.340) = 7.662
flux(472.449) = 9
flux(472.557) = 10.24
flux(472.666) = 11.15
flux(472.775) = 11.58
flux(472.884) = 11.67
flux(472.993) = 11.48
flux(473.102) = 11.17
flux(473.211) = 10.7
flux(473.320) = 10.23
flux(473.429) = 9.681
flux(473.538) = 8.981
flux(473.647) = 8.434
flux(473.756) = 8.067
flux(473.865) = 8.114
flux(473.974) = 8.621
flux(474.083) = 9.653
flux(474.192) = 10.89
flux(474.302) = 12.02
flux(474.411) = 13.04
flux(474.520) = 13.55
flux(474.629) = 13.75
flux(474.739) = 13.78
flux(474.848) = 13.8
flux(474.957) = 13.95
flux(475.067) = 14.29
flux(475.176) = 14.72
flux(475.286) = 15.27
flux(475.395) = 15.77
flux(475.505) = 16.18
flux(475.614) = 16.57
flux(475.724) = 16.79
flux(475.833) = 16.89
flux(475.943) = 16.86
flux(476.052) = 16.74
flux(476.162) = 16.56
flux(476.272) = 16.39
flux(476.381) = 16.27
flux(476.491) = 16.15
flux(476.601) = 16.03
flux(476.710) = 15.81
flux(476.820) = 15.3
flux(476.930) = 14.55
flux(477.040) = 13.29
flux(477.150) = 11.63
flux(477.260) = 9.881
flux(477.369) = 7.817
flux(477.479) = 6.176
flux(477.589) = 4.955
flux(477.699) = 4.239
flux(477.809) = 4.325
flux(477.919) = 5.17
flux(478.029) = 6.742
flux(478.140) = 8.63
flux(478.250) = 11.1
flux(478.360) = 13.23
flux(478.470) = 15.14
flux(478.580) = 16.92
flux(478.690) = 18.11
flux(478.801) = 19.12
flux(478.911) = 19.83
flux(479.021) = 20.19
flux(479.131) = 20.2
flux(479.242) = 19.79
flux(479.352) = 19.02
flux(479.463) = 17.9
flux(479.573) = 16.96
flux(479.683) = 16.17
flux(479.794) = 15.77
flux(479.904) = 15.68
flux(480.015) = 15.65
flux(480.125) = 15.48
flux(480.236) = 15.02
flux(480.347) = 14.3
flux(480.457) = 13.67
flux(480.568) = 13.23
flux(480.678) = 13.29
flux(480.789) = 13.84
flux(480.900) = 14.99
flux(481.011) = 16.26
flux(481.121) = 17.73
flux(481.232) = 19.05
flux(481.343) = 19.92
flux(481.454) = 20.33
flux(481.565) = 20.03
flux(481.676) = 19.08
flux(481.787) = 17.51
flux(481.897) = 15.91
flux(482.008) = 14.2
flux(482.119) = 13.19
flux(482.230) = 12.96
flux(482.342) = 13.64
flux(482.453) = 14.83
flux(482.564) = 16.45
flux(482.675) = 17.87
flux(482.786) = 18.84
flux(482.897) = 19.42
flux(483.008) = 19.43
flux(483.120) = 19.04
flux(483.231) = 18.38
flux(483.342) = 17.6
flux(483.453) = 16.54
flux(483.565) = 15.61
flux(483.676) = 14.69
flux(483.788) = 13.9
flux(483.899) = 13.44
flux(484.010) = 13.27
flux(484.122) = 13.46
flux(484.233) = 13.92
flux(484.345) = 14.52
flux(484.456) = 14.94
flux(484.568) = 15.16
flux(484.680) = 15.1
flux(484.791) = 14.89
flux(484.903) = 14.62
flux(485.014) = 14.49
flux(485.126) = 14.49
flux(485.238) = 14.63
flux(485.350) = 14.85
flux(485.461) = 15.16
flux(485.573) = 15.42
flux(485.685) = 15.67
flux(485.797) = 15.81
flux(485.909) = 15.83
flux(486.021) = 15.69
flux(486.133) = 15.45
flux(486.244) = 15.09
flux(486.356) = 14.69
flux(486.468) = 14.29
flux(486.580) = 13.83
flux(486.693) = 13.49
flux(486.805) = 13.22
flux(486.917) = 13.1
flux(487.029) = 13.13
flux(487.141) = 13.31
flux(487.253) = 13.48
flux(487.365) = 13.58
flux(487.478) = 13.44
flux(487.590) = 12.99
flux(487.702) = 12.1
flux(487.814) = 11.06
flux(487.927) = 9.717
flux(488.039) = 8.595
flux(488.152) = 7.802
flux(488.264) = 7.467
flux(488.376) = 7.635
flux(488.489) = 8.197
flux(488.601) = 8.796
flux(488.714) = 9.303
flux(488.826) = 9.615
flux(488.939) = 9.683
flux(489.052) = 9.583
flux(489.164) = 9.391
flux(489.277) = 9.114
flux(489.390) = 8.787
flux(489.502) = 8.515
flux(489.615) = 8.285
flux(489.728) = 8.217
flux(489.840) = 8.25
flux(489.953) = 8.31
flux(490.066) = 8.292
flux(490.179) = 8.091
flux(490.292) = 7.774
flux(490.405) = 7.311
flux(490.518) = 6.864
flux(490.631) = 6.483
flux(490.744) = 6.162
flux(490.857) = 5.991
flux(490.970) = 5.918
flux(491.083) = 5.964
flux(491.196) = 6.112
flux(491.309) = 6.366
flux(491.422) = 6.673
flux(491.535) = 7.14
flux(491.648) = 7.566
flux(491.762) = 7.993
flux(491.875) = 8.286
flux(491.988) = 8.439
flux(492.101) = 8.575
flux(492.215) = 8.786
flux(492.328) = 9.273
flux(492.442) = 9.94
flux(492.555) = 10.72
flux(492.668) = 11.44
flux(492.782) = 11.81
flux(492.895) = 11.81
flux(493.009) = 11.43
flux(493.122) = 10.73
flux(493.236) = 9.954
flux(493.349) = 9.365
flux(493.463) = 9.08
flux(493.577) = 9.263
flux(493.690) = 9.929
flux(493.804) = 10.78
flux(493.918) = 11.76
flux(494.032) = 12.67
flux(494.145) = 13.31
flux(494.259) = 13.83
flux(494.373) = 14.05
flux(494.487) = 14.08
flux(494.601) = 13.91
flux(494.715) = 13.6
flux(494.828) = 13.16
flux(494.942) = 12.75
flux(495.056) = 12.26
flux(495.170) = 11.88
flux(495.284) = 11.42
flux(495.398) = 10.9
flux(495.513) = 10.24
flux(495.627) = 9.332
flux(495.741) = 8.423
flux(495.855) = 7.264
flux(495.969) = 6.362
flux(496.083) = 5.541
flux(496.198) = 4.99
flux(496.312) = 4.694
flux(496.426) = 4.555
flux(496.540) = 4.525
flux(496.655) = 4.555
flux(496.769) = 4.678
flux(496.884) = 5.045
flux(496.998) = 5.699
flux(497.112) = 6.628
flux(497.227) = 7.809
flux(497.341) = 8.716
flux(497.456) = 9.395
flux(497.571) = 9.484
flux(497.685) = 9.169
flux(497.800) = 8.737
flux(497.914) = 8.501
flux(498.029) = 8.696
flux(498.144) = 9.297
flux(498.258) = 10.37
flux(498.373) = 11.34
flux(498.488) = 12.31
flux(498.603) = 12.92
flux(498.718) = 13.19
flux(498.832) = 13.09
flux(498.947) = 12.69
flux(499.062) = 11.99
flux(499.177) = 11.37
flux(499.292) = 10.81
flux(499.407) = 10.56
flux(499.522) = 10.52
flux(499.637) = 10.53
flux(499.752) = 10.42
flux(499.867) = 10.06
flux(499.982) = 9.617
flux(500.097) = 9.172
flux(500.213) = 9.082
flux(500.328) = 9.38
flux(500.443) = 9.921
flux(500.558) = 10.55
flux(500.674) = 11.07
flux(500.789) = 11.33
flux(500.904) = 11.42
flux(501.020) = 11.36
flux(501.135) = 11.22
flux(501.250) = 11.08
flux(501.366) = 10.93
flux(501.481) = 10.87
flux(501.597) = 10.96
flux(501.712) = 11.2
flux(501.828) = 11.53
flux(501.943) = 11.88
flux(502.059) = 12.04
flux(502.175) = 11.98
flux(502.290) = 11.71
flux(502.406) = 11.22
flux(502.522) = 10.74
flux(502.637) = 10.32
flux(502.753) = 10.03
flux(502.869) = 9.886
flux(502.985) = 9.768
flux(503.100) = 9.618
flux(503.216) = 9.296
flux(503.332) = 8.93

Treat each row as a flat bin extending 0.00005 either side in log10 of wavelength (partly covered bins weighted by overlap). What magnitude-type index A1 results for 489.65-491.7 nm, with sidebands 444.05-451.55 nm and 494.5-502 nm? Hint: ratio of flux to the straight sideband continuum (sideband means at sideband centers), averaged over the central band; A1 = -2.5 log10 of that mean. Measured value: 0.33 mag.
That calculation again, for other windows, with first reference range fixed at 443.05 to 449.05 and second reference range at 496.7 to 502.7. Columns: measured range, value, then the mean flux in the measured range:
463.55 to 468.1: 0.11 mag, 7.59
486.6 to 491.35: 0.04 mag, 9.31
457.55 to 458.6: -0.11 mag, 8.88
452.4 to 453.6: 0.30 mag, 5.89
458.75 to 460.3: 0.06 mag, 7.66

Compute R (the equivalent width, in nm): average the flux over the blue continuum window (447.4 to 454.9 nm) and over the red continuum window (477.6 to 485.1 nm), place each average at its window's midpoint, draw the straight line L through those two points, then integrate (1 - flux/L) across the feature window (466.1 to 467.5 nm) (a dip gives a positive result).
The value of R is 0.74 nm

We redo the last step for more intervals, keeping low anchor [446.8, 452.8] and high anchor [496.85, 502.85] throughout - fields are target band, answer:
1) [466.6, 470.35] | 0.14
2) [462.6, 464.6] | 0.34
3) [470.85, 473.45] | 0.27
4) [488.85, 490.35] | 0.21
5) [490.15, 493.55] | 0.58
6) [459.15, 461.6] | -0.37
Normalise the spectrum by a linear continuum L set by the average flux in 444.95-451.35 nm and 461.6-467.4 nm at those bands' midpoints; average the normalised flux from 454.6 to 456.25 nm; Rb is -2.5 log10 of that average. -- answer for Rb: 0.08 mag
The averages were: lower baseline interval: 8.38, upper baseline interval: 7.8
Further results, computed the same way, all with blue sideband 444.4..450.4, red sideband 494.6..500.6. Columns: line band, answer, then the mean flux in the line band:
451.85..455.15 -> -0.07 mag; 8.77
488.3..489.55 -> 0.03 mag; 8.95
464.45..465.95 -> 0.01 mag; 8.47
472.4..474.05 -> -0.14 mag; 9.94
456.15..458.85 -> -0.20 mag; 10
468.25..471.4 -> -0.18 mag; 10.2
